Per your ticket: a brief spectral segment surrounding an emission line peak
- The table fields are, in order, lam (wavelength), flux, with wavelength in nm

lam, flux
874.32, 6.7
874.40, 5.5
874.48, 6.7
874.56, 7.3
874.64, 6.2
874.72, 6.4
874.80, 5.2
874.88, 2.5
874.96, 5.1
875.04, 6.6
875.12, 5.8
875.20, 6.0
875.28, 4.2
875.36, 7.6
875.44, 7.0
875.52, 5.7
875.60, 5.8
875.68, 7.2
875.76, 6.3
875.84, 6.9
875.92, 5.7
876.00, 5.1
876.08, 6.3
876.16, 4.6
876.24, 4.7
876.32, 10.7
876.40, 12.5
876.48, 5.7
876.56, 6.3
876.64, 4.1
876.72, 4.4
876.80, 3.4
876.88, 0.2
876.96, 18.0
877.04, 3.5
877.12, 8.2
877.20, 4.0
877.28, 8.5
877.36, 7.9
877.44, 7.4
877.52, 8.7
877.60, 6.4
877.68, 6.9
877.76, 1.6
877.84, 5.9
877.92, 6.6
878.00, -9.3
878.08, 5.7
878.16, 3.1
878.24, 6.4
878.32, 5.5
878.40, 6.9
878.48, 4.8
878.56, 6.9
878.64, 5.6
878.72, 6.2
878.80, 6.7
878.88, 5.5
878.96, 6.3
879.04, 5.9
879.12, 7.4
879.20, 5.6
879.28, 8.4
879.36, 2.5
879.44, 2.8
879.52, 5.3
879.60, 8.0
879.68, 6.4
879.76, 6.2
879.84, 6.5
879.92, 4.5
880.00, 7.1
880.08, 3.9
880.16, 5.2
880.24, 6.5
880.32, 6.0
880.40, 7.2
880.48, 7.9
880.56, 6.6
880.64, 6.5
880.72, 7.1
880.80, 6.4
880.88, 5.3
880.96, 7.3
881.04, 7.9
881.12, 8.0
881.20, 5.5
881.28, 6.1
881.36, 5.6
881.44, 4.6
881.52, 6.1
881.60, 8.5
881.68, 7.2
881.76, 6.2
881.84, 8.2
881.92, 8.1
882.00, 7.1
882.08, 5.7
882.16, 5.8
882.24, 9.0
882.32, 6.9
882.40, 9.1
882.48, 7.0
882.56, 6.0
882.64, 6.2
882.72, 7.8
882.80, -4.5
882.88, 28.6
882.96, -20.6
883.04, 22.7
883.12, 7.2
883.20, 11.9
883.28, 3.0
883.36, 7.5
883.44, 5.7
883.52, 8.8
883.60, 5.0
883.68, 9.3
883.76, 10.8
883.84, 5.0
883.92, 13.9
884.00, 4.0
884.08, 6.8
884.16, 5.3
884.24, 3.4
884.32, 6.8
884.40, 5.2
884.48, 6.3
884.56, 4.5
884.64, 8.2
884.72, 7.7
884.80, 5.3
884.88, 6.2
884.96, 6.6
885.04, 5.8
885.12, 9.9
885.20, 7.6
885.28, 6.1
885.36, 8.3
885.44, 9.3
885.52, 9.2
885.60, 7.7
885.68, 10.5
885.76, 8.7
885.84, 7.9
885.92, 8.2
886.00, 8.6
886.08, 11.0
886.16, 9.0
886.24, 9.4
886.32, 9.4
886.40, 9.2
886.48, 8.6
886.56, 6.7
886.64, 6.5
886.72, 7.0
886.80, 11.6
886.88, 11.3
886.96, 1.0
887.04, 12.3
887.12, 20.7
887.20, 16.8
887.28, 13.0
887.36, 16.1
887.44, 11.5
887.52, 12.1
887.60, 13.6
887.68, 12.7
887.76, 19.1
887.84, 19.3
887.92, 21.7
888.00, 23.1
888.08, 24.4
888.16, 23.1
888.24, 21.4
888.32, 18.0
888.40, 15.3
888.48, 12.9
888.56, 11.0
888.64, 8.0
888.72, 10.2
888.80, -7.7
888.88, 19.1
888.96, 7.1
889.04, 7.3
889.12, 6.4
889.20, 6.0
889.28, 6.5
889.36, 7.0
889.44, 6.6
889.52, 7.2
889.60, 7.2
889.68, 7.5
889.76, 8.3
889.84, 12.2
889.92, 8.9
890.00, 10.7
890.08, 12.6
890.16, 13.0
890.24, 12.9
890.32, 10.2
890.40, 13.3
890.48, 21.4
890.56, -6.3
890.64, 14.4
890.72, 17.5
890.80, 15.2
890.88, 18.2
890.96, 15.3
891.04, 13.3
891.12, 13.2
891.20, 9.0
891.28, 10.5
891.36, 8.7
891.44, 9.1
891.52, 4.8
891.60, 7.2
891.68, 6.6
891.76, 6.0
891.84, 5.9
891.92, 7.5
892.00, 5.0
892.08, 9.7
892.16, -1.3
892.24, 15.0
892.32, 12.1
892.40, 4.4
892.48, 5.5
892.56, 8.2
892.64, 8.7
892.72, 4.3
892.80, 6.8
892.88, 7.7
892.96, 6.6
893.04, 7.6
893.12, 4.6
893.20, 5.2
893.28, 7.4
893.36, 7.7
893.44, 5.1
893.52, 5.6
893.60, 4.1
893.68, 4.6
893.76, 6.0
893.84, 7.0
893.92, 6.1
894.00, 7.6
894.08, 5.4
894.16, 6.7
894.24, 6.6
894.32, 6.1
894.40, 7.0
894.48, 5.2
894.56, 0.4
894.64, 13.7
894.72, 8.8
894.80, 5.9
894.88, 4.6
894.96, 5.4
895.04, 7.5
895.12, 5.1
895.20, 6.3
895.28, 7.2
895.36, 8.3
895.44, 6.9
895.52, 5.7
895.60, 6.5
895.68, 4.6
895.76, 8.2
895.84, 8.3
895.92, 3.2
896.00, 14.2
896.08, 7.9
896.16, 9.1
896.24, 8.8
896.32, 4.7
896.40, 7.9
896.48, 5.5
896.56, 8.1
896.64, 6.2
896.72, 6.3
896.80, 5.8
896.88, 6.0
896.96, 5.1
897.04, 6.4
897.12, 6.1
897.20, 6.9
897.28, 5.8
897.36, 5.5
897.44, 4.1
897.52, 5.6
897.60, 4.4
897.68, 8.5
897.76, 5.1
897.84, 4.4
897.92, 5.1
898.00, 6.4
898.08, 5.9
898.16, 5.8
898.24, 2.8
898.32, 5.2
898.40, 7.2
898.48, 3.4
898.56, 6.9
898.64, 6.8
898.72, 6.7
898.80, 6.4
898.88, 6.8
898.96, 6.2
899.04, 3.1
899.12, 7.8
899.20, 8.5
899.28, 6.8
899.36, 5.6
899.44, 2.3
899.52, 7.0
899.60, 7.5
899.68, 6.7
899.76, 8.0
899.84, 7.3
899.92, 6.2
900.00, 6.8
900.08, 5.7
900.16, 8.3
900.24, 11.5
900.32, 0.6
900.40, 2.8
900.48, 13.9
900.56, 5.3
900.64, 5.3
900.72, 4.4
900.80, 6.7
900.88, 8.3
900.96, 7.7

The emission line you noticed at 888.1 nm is H-alpha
